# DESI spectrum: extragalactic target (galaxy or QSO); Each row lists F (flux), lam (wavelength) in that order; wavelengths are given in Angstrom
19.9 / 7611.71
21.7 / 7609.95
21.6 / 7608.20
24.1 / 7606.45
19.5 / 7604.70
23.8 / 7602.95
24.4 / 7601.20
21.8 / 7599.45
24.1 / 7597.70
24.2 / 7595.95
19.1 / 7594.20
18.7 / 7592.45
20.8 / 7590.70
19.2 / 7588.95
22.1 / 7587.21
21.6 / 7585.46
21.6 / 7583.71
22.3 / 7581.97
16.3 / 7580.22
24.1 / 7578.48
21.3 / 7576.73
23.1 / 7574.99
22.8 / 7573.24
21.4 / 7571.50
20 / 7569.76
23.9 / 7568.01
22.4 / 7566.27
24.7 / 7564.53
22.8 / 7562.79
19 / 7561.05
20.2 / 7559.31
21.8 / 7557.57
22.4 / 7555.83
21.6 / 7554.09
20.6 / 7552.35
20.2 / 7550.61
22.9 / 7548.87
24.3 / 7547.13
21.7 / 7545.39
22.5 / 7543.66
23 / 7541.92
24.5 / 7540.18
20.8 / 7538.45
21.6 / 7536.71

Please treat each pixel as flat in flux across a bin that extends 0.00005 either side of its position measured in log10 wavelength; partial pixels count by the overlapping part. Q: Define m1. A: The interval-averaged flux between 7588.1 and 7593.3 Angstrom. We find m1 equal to 19.6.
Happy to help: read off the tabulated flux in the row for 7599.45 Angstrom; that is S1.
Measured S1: 21.8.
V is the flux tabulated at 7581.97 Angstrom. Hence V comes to 22.3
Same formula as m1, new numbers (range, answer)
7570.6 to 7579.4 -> 22.5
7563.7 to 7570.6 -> 22.7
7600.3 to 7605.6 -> 22.6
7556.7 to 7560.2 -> 21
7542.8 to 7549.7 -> 22.9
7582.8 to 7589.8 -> 21.2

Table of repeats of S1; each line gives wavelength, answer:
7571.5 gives 21.4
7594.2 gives 19.1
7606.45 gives 24.1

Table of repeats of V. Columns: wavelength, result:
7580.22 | 16.3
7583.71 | 21.6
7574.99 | 23.1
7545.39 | 21.7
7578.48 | 24.1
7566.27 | 22.4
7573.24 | 22.8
